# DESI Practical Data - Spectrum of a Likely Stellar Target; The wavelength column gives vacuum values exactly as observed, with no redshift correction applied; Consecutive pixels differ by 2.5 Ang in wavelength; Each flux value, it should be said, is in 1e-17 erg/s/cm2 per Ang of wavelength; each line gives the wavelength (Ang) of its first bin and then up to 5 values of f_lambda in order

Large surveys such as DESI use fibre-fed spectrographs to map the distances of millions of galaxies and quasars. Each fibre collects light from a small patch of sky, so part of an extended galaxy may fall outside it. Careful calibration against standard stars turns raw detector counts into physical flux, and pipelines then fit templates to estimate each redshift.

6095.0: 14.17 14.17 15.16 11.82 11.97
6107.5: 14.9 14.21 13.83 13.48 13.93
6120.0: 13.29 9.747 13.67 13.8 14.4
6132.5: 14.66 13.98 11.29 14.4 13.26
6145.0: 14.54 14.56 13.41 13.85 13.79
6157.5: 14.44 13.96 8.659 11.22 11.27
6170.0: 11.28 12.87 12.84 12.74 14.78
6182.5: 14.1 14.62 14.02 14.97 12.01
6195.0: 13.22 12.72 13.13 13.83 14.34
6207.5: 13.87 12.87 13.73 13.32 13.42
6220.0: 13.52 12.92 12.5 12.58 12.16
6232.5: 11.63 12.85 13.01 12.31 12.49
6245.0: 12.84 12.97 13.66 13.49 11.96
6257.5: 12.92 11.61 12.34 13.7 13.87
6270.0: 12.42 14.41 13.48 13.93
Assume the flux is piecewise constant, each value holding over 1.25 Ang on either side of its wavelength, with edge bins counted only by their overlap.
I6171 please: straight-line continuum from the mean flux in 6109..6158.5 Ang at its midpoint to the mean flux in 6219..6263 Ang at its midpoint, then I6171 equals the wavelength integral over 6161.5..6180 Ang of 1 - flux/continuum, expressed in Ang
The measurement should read 2.0 Ang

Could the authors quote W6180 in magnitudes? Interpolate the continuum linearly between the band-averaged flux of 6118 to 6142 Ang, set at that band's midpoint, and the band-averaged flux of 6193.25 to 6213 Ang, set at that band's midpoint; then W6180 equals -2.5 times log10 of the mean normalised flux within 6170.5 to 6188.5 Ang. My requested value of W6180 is -0.019 mag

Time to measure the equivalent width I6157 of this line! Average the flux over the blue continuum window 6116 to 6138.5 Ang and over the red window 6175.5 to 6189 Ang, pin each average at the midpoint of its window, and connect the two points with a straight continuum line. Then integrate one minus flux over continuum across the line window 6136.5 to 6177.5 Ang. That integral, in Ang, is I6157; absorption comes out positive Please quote 2.3 Ang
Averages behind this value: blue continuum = 13.2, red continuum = 14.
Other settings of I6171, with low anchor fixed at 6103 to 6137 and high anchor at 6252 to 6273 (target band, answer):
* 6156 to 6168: 1.17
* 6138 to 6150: -0.52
